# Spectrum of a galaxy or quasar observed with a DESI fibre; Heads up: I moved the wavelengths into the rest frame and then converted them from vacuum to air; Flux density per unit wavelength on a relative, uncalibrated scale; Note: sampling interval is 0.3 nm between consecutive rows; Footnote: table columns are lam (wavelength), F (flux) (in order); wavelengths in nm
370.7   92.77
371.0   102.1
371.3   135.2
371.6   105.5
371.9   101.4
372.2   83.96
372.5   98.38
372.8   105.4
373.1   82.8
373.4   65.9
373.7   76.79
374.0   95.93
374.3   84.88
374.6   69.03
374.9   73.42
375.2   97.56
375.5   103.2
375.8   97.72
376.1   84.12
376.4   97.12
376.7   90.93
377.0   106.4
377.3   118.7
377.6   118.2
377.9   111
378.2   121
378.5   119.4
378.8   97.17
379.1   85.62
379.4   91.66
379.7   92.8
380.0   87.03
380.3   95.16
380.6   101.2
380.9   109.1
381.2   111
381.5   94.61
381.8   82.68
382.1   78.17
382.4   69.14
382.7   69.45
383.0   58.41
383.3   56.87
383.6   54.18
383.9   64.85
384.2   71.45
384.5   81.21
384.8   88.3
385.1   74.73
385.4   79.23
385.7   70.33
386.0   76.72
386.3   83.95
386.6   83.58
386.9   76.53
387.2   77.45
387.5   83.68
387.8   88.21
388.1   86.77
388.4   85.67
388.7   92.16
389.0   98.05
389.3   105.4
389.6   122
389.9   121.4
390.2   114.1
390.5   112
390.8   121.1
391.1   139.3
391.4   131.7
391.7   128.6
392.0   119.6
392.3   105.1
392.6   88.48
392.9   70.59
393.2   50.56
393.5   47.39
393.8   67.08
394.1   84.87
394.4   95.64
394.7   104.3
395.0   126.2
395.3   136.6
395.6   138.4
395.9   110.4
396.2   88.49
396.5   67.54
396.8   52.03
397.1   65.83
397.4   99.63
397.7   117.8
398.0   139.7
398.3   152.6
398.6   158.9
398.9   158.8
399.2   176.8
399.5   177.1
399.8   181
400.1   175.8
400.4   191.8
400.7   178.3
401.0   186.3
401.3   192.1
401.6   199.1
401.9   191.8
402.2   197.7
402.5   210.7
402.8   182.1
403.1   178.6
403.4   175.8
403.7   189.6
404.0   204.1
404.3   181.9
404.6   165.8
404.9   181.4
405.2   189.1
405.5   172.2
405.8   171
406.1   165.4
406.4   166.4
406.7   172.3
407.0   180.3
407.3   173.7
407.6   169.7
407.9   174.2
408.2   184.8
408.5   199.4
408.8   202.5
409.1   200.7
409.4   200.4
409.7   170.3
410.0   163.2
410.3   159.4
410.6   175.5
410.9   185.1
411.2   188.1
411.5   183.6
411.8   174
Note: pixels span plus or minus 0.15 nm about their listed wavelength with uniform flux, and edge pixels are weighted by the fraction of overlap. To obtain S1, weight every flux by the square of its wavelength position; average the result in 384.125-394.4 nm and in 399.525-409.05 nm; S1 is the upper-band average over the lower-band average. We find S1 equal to 2.15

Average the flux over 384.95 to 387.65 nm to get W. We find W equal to 78.5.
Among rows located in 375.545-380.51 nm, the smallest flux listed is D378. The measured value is 84.12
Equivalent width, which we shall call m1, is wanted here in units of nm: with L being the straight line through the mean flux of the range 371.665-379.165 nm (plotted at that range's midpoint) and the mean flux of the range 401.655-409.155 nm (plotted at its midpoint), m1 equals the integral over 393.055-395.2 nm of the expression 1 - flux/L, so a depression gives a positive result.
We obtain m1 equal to 0.956 nm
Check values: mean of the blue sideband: 95.7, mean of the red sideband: 183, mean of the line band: 83.6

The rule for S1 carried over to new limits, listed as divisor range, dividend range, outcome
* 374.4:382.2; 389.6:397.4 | 1.11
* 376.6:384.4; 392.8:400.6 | 1.42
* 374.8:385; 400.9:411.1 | 2.31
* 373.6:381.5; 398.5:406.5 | 2.11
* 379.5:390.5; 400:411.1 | 2.35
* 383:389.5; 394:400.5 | 1.69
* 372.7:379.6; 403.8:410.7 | 2.20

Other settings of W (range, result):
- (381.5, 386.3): 72.8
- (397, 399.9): 143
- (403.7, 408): 177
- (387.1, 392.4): 108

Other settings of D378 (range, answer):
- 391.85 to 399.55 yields 47.39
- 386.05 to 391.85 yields 76.53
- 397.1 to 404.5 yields 65.83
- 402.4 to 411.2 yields 159.4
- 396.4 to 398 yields 52.03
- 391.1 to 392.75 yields 88.48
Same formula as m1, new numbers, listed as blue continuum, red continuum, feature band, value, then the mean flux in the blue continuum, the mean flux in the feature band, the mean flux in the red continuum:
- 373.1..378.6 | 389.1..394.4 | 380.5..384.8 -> 0.844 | 95.6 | 78.8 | 102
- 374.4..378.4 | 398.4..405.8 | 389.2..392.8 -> 0.726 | 99.2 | 117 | 183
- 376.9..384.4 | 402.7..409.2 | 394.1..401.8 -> 0.783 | 90.4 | 138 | 181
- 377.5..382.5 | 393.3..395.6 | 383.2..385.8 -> 0.693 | 98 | 71.5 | 96.5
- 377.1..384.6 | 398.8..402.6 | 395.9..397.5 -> 0.857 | 89.8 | 77.3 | 186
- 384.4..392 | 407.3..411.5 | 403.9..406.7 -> -0.187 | 97.4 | 177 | 182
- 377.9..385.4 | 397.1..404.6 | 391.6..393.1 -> 0.380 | 86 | 99.9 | 173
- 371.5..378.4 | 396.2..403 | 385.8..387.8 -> 0.702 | 95.3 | 80.7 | 156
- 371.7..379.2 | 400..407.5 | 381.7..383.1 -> 0.542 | 95.6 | 71.6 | 183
